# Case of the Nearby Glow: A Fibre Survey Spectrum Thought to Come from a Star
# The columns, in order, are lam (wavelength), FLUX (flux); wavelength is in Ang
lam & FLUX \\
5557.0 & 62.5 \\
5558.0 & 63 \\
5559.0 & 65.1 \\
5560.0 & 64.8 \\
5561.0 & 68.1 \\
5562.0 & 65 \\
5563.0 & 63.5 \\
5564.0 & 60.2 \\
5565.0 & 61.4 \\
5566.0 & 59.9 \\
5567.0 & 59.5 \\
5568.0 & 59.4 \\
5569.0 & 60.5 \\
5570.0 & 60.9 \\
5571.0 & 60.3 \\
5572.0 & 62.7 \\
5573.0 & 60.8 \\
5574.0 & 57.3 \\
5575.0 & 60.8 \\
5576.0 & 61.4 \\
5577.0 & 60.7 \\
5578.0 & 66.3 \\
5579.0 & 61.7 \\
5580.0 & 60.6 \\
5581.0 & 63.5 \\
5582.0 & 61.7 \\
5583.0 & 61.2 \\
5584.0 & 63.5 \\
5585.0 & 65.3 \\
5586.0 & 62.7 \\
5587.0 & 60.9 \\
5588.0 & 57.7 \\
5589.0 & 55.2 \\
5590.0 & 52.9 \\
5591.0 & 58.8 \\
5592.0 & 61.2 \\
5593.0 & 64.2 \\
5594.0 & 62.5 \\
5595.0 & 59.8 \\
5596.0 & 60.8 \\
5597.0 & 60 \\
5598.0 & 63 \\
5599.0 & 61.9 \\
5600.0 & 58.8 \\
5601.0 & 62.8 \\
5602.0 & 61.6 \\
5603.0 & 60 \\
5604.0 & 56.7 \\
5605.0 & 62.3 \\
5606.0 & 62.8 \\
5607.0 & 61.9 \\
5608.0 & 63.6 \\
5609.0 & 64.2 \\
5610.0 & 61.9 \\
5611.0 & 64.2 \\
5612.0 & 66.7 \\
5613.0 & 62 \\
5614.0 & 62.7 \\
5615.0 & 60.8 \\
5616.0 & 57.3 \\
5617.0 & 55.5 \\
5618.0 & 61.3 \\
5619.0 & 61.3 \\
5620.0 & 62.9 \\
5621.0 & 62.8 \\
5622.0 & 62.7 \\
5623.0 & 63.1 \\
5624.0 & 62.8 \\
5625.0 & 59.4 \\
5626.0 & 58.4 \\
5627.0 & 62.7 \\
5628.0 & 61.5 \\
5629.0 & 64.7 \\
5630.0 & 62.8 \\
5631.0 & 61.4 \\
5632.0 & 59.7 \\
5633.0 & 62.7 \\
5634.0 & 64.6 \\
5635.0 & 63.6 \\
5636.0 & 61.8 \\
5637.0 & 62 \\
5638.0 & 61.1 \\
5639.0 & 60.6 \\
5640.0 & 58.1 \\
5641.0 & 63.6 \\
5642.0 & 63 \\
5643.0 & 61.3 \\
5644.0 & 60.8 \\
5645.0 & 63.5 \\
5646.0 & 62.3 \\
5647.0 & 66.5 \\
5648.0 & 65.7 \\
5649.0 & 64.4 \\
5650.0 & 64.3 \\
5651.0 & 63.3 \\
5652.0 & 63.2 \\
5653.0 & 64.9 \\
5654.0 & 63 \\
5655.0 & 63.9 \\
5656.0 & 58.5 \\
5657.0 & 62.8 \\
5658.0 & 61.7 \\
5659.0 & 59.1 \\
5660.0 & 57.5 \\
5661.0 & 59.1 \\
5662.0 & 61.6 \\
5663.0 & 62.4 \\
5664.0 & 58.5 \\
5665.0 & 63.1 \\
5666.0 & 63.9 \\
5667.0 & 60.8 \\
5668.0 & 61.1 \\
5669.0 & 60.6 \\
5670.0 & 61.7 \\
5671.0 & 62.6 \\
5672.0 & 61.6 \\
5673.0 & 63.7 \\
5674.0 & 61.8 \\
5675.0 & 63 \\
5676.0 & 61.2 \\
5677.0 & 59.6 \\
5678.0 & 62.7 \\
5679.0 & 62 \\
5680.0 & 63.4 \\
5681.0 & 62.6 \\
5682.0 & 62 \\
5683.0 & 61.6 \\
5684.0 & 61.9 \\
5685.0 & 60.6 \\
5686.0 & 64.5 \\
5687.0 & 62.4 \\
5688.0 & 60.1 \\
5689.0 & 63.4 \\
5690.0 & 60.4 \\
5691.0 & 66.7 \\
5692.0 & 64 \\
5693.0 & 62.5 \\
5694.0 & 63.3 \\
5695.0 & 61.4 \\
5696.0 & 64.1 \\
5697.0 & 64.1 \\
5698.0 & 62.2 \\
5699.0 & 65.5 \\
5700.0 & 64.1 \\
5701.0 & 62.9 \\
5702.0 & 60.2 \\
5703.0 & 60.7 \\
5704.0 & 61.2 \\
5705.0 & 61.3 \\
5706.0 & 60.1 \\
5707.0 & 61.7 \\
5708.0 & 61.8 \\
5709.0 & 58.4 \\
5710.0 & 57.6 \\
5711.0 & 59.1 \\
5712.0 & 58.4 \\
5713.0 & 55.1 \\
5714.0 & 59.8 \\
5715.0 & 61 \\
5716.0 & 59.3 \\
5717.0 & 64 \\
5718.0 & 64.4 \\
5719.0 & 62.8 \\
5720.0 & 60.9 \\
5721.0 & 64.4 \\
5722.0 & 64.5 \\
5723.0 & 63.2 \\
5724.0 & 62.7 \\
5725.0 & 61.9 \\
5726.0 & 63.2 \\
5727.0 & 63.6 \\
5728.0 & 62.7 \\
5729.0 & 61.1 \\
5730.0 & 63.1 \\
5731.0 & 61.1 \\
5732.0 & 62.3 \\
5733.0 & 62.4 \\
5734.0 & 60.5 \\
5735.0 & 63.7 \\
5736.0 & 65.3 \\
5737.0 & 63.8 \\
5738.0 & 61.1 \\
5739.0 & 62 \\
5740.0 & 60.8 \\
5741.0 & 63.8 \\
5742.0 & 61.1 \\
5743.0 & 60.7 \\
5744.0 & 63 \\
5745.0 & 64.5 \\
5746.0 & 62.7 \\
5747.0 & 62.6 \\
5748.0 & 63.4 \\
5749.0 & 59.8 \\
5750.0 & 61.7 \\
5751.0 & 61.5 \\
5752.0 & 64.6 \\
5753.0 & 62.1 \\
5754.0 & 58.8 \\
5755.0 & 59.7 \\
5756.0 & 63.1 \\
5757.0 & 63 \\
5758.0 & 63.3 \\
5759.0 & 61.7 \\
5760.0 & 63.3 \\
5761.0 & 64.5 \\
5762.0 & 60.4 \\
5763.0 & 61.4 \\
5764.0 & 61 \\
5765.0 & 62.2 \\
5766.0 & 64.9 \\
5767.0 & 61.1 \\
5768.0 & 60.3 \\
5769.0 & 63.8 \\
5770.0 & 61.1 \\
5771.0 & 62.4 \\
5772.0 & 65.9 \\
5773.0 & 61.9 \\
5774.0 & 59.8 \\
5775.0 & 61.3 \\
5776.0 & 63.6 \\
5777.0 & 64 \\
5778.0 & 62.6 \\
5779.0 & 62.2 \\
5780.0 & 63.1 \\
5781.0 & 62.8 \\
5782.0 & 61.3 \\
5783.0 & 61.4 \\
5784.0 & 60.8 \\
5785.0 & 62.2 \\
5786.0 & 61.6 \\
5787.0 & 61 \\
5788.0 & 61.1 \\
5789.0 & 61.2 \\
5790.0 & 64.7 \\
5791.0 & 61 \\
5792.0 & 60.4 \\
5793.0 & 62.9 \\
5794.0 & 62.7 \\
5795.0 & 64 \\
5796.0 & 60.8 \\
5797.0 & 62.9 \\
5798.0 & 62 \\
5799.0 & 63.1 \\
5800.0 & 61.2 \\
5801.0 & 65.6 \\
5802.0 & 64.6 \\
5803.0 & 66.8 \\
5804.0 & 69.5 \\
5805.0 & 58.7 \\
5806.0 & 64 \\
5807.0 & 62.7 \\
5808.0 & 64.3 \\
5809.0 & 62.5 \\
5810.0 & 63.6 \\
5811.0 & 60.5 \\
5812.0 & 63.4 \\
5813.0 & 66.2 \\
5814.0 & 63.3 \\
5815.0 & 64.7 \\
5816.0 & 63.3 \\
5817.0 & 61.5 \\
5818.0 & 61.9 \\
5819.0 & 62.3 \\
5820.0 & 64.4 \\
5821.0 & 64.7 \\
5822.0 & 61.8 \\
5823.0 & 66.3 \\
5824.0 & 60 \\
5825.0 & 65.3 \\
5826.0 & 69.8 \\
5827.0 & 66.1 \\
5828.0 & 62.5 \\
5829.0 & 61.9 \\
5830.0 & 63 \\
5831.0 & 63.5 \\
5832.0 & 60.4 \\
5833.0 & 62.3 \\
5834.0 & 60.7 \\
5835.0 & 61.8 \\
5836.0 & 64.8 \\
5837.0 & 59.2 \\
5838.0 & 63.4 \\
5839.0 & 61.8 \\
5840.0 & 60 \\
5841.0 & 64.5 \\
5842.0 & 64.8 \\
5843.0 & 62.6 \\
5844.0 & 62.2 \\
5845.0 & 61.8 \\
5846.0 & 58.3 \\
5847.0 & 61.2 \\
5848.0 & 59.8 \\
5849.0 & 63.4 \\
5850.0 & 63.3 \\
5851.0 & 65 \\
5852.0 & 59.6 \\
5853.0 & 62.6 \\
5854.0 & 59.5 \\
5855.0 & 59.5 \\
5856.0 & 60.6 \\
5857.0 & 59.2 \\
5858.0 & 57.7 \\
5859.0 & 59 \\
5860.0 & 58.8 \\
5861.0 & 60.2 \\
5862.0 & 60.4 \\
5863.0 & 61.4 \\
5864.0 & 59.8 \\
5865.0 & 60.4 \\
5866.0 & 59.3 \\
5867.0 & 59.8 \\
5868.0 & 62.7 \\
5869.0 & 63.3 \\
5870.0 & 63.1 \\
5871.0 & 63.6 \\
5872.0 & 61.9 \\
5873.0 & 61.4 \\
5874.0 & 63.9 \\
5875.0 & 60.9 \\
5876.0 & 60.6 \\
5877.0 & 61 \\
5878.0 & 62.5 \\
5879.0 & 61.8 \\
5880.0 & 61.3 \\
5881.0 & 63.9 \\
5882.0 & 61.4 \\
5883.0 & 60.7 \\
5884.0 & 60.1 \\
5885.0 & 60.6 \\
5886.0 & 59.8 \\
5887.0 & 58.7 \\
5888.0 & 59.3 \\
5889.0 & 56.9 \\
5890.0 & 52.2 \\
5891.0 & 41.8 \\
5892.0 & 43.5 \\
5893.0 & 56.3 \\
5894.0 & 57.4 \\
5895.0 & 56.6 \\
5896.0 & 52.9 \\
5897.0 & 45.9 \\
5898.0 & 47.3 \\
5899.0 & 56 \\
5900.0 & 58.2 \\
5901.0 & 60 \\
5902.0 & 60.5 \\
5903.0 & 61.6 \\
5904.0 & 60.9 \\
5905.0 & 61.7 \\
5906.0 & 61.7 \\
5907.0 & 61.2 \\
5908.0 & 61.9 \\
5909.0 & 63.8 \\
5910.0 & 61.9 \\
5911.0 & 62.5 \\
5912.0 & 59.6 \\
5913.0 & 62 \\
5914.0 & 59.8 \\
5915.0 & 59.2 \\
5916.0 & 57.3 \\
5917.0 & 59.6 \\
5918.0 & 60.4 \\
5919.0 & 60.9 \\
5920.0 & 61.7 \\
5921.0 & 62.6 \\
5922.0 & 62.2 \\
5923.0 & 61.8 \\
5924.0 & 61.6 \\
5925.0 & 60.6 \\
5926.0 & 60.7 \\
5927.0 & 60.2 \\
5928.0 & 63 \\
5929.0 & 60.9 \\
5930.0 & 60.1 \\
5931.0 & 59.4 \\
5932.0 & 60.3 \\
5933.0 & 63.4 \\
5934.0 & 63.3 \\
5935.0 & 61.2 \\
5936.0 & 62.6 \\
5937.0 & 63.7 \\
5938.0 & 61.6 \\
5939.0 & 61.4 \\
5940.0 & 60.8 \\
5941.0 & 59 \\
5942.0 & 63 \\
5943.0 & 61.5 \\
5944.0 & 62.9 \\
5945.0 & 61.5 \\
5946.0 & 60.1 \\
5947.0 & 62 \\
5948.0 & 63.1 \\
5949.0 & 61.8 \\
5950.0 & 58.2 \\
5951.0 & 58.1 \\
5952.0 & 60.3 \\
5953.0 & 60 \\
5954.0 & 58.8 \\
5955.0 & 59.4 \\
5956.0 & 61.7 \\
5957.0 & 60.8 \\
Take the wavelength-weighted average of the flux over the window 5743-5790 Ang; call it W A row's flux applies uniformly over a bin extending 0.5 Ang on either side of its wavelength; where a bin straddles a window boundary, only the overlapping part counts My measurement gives 62.2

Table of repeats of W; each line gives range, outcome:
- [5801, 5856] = 62.9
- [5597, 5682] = 61.9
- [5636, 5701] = 62.3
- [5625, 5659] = 62.4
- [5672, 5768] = 62.1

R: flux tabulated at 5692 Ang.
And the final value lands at 64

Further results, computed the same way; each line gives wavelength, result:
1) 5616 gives 57.3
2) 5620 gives 62.9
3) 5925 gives 60.6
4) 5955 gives 59.4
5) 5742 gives 61.1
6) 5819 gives 62.3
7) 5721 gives 64.4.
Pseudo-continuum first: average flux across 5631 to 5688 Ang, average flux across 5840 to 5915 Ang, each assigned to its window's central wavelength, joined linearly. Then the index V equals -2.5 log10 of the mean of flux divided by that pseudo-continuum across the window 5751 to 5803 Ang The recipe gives -0.026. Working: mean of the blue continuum 62.1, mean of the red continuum 59.7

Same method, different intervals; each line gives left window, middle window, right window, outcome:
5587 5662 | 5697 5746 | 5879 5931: -0.022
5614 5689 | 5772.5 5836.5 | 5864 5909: -0.053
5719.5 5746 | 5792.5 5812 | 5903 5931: -0.022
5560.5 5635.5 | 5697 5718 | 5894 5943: 0.003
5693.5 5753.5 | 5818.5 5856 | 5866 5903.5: -0.055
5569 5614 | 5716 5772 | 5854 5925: -0.036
